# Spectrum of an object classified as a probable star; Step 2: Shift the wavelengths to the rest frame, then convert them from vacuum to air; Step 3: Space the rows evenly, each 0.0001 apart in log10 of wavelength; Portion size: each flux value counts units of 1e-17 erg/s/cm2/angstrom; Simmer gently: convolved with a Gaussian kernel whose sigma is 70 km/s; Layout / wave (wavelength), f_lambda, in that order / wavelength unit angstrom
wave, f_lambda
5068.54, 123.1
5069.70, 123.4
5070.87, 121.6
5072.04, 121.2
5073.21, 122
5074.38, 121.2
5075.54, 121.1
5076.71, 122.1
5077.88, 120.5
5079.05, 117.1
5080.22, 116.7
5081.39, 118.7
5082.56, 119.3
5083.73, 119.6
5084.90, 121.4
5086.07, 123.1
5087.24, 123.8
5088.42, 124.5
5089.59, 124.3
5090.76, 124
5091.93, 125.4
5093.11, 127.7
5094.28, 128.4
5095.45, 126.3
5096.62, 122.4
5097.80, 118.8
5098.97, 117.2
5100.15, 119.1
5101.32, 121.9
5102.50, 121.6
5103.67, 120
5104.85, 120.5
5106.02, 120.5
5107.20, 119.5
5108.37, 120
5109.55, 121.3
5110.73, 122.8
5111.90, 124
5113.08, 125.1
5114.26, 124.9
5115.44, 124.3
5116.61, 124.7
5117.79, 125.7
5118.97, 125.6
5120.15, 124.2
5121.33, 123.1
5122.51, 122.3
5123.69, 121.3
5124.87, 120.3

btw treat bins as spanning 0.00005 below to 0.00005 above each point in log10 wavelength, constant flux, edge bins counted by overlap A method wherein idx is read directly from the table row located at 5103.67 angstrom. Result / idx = 120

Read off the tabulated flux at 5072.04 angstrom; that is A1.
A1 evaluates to 121.2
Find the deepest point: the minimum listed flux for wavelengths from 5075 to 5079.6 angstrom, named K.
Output 117.1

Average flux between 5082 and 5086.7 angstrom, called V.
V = 121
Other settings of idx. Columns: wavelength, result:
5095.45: 126.3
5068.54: 123.1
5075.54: 121.1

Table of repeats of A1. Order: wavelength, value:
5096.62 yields 122.4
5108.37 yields 120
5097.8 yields 118.8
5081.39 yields 118.7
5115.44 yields 124.3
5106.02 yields 120.5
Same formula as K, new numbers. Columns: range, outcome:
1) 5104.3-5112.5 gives 119.5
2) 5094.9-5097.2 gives 122.4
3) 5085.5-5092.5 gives 123.1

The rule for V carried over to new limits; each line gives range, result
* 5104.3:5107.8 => 120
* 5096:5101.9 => 120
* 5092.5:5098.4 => 125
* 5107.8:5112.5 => 122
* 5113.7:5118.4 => 125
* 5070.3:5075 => 122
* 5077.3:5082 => 118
